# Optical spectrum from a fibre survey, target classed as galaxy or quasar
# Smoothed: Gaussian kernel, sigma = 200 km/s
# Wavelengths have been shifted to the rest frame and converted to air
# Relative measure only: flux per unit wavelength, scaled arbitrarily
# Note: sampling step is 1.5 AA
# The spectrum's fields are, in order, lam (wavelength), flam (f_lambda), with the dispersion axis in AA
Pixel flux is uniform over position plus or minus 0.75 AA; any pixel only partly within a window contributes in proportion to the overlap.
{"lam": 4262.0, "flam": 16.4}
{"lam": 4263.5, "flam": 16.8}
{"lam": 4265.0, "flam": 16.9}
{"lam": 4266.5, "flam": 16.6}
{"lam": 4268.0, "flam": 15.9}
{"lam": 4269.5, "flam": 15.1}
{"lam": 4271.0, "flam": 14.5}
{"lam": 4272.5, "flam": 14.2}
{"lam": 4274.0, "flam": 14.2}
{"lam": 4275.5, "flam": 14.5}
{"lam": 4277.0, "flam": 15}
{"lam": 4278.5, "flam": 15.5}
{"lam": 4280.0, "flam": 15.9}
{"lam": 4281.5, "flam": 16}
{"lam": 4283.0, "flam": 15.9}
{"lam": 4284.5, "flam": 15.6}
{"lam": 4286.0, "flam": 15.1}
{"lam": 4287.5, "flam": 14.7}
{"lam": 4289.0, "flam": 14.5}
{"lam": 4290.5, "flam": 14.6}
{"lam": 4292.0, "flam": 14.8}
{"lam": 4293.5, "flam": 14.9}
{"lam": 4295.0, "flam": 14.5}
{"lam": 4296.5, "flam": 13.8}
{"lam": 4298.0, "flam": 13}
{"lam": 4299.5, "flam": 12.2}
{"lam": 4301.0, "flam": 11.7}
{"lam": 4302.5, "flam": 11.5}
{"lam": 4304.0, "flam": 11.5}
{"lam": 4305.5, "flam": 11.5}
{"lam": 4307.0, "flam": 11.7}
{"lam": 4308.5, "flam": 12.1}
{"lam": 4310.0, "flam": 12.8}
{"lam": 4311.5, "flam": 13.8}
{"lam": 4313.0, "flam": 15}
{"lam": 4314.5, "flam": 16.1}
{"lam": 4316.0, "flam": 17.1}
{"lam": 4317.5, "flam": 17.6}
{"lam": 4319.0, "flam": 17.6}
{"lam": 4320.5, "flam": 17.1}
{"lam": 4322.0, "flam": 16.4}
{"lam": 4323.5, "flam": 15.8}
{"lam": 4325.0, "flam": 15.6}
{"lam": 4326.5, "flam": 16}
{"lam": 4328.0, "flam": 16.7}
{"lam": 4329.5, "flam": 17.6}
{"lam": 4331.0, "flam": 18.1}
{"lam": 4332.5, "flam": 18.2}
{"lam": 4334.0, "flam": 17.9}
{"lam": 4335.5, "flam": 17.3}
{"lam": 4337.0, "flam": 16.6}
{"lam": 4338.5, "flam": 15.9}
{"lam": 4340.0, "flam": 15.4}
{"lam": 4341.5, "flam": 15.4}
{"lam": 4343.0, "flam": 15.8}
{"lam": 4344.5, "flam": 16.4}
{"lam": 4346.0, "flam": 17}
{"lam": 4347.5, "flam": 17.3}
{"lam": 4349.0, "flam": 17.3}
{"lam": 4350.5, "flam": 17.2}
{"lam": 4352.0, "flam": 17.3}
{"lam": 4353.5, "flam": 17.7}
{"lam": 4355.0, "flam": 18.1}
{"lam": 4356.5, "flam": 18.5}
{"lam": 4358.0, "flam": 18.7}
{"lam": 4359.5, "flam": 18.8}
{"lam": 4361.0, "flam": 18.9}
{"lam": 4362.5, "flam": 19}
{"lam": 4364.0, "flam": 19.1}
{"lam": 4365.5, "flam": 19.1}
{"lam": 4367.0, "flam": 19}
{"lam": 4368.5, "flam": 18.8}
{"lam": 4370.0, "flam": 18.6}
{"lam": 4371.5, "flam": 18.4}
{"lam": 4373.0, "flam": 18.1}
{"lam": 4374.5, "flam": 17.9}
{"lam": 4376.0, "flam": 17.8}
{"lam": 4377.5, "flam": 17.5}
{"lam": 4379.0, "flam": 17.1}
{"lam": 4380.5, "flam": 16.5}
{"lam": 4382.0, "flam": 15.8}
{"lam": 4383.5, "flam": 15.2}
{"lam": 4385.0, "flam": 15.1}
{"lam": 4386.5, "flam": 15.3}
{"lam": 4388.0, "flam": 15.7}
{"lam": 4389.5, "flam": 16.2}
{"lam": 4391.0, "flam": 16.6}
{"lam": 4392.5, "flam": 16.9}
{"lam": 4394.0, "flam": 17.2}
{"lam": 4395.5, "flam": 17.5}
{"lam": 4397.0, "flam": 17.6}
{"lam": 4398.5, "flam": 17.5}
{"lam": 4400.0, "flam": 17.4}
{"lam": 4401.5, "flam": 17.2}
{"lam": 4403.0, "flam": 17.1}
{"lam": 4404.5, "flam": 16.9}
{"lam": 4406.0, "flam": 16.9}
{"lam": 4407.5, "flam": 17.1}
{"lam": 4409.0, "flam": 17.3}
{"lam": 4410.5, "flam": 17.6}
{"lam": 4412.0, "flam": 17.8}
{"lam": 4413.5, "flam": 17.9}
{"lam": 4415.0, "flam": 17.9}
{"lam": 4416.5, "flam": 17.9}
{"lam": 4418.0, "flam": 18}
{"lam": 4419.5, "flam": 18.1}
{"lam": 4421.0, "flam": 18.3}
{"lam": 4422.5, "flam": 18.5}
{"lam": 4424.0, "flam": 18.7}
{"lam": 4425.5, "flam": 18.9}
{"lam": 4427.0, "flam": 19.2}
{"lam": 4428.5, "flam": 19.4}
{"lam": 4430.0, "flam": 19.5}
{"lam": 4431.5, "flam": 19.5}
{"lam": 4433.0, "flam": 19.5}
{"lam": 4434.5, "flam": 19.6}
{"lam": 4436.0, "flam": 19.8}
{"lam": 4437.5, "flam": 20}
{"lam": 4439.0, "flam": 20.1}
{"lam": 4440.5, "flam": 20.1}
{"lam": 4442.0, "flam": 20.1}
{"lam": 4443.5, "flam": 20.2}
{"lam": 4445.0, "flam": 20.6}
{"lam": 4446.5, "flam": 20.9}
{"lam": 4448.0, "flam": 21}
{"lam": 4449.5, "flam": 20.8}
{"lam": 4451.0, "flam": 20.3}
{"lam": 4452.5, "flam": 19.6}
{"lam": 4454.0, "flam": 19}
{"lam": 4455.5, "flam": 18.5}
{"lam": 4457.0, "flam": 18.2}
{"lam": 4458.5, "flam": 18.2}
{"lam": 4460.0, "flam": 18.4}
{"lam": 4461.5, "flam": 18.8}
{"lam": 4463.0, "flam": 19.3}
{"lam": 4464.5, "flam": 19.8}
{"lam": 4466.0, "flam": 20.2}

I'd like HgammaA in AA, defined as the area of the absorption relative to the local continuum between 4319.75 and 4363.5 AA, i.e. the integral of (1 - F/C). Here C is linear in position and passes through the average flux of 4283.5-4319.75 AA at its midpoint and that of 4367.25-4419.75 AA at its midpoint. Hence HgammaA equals -4.9 AA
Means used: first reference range 14.1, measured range 17.2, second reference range 17.2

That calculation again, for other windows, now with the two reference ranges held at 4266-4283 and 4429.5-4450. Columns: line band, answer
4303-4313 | 2.3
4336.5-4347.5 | 0.7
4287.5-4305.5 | 2.9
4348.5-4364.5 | -0.5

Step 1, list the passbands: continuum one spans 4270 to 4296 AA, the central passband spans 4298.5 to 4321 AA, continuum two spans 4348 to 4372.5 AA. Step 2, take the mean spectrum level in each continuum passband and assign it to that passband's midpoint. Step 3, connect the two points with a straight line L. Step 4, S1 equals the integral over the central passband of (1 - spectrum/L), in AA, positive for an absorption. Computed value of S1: 3.2 AA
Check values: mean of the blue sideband 15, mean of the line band 13.9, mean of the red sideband 18.4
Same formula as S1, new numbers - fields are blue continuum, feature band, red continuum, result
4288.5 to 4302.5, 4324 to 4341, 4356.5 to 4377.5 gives -0.6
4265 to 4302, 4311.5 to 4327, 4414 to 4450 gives -0.4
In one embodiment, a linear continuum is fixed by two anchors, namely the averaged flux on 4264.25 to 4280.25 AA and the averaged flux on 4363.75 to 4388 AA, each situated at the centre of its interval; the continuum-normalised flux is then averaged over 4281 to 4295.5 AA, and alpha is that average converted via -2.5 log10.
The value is 0.04 mag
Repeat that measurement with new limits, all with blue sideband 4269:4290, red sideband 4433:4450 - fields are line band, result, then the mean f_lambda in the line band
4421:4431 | 0.04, 19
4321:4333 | -0.01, 16.8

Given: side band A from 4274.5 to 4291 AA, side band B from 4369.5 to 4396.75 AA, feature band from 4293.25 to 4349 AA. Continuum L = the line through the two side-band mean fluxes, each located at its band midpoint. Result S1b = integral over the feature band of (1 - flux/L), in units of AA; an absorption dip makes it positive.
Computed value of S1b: 2.0 AA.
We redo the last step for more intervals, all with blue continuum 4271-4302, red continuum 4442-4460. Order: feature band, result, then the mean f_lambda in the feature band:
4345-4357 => -0.7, 17.5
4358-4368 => -1.2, 19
